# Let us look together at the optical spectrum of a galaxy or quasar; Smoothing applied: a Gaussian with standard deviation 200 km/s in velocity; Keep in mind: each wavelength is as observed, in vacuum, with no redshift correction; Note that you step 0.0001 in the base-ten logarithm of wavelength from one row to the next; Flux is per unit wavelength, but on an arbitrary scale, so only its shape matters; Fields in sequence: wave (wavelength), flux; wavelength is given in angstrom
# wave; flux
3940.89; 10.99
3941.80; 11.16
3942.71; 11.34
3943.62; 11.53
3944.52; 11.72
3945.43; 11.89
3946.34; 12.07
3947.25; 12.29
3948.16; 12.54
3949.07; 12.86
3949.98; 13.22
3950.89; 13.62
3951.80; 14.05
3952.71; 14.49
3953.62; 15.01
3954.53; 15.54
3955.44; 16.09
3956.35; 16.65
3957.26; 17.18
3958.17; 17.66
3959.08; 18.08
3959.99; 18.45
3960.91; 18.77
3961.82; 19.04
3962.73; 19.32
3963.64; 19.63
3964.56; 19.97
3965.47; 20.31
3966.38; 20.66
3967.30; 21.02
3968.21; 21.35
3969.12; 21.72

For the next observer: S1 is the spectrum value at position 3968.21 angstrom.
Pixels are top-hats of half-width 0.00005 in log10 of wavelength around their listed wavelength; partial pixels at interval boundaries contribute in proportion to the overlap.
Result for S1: 21.35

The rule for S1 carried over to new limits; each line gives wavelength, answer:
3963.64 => 19.63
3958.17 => 17.66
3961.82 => 19.04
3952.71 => 14.49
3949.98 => 13.22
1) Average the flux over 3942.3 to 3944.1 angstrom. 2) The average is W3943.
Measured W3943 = 11.5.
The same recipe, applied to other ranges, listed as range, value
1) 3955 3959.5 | 17.1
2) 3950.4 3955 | 14.5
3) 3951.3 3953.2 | 14.3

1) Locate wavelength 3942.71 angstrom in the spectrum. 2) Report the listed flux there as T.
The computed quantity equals 11.34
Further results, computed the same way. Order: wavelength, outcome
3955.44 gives 16.09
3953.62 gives 15.01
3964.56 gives 19.97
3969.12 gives 21.72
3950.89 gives 13.62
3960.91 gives 18.77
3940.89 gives 10.99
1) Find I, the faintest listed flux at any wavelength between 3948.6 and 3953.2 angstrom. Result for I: 12.86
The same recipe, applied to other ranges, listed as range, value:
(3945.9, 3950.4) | 12.07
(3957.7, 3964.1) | 17.66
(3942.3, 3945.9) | 11.34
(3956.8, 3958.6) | 17.18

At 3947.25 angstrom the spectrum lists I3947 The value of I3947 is 12.29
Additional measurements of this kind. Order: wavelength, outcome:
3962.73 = 19.32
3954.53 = 15.54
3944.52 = 11.72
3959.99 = 18.45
